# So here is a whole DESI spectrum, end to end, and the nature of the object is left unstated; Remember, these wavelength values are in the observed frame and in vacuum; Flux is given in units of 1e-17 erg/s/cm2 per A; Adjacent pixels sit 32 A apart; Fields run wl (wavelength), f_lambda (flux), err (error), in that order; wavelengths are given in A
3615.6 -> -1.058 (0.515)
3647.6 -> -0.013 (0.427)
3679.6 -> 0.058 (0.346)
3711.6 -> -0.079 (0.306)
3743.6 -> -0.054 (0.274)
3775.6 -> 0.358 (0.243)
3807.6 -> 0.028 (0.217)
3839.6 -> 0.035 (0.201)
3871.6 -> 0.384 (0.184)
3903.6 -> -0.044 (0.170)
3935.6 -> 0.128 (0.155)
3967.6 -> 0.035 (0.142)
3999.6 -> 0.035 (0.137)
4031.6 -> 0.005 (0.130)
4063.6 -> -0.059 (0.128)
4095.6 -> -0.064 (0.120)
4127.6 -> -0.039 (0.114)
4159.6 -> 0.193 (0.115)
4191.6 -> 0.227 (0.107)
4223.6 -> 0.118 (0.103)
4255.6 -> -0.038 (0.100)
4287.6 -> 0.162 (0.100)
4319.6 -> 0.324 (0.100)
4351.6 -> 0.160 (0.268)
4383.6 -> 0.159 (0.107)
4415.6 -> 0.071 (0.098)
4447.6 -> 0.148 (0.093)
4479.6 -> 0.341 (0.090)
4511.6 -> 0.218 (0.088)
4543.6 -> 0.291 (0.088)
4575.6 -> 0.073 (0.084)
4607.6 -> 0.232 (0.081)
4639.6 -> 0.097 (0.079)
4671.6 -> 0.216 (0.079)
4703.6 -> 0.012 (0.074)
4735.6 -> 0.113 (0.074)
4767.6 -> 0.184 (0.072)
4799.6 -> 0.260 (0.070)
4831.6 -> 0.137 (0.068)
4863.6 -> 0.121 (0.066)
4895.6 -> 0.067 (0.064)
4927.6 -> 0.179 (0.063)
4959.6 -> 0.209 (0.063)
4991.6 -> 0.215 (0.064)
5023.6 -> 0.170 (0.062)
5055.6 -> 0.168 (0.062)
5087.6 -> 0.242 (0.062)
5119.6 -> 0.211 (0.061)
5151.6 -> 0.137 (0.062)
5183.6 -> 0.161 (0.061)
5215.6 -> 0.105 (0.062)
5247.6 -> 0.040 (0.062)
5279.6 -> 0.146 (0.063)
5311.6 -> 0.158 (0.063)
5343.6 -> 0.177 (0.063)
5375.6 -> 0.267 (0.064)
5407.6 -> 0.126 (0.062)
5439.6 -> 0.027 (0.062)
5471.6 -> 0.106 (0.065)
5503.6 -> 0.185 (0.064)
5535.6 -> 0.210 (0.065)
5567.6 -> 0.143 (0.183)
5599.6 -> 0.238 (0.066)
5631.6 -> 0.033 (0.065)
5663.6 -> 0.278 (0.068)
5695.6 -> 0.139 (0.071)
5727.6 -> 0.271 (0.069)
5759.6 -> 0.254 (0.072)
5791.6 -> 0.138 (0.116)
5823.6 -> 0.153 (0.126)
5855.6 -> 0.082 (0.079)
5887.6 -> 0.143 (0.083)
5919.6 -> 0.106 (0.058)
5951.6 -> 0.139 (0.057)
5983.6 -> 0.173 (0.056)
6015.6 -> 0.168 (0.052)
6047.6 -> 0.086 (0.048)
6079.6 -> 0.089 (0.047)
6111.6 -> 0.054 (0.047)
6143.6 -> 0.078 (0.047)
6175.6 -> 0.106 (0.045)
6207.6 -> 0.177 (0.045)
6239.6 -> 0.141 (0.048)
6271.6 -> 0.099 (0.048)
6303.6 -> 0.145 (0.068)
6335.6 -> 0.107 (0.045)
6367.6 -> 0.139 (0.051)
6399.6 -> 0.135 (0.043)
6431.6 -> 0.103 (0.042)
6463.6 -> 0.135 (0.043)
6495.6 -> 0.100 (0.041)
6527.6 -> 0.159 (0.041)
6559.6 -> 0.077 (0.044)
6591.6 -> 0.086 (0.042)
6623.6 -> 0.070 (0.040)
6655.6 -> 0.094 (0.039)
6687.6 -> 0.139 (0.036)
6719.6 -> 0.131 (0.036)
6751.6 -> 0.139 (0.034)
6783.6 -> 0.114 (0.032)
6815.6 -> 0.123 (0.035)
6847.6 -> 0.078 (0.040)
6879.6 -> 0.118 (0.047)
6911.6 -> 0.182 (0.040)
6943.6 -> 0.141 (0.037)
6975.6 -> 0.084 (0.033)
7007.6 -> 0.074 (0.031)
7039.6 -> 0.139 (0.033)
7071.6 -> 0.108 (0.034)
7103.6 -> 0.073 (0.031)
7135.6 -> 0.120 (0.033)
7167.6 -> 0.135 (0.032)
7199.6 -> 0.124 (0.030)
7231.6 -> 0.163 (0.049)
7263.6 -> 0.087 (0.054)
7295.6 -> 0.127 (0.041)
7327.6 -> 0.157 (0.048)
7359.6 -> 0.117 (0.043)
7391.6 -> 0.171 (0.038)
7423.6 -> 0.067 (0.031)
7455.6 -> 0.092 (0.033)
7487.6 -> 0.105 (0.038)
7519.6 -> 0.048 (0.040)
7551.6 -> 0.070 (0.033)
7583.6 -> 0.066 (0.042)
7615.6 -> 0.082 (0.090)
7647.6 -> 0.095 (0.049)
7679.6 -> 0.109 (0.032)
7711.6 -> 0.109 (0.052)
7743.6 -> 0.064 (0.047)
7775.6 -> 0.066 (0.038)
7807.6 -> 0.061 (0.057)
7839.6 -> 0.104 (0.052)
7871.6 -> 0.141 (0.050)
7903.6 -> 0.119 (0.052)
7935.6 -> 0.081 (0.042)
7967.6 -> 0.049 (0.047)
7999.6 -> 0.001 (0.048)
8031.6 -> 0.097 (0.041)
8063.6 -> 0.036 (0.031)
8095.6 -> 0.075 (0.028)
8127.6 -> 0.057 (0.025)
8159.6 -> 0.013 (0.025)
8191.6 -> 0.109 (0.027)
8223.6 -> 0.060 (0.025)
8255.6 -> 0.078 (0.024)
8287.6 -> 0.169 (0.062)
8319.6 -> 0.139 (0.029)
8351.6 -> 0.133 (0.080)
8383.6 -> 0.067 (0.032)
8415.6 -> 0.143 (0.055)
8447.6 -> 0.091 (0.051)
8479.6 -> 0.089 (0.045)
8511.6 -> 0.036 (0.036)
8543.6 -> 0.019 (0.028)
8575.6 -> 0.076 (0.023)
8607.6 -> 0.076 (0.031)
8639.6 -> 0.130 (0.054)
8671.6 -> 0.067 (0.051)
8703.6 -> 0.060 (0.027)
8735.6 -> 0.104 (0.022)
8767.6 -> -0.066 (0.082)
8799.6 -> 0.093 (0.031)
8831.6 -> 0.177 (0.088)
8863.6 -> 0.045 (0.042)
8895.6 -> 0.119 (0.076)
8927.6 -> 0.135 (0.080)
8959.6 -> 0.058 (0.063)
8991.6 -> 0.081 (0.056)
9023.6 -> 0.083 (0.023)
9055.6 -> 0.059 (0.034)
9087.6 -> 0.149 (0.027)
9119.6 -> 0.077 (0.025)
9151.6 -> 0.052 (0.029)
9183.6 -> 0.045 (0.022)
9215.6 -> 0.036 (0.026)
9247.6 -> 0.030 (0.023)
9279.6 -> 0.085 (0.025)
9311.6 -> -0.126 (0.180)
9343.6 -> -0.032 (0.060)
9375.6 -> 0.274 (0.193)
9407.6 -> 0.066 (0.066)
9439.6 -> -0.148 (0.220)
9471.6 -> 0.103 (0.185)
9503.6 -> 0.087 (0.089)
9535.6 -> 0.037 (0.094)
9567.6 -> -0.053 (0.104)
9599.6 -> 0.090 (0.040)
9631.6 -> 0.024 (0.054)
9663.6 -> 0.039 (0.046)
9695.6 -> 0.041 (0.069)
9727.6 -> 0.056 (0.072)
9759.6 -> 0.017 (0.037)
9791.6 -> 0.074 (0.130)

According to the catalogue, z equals 0.117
